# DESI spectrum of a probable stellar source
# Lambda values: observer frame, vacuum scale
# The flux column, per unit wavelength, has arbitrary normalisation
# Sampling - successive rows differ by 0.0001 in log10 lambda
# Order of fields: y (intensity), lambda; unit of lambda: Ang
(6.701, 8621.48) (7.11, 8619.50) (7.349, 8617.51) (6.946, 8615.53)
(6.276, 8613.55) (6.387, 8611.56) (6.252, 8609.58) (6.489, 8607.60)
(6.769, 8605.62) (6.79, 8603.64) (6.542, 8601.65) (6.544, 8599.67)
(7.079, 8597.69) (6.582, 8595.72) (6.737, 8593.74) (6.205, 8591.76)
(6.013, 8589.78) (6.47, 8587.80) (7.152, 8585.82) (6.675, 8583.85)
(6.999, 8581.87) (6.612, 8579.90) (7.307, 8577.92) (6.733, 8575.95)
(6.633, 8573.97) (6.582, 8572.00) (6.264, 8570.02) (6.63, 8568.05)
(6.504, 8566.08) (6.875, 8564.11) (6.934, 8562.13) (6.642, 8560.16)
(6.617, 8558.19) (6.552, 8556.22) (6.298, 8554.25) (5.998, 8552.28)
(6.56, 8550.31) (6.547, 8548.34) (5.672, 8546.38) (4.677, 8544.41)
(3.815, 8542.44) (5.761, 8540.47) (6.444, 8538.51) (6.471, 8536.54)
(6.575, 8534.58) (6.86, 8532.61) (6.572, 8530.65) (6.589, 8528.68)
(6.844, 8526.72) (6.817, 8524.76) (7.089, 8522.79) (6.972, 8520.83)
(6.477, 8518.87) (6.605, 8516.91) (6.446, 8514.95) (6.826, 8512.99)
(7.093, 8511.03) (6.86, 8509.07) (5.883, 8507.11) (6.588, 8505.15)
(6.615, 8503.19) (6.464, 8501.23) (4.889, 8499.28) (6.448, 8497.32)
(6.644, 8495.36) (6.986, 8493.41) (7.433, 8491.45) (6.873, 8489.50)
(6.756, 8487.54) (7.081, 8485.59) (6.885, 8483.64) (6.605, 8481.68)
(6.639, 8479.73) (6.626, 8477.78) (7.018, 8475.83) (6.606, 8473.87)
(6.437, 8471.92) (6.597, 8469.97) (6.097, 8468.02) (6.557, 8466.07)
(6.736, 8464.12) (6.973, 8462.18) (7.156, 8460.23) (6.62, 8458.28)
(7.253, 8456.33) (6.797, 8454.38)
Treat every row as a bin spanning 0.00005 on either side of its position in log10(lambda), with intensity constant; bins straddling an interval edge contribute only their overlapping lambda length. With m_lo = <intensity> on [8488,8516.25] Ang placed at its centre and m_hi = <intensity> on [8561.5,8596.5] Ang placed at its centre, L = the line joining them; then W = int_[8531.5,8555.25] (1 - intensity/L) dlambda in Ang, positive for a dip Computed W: 2.31 Ang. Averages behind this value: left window 6.58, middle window 5.98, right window 6.66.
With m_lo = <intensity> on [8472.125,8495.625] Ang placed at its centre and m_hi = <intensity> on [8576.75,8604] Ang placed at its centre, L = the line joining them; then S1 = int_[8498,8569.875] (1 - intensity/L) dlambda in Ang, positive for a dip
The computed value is 4.0 Ang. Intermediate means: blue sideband 6.84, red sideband 6.69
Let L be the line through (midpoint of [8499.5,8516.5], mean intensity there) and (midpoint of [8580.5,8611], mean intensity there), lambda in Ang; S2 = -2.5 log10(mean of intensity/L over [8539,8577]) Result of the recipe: 0.059 mag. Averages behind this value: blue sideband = 6.52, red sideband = 6.62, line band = 6.23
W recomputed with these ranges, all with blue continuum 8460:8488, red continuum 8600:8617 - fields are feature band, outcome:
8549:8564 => 0.2 Ang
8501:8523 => 0.1 Ang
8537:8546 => 1.8 Ang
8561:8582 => -0.3 Ang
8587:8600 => 0.1 Ang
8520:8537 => -0.3 Ang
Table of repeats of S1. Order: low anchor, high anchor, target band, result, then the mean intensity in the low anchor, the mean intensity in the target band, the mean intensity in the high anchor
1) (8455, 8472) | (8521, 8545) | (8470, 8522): -1.1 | 6.73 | 6.65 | 6.26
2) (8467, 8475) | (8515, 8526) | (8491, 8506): 0.3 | 6.44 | 6.47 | 6.77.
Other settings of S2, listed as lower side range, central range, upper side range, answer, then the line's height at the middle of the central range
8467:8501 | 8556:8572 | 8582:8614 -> -0.01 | 6.59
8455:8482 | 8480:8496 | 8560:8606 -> -0.03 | 6.71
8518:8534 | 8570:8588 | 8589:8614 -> -0.03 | 6.6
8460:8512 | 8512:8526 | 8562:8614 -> -0.02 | 6.64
